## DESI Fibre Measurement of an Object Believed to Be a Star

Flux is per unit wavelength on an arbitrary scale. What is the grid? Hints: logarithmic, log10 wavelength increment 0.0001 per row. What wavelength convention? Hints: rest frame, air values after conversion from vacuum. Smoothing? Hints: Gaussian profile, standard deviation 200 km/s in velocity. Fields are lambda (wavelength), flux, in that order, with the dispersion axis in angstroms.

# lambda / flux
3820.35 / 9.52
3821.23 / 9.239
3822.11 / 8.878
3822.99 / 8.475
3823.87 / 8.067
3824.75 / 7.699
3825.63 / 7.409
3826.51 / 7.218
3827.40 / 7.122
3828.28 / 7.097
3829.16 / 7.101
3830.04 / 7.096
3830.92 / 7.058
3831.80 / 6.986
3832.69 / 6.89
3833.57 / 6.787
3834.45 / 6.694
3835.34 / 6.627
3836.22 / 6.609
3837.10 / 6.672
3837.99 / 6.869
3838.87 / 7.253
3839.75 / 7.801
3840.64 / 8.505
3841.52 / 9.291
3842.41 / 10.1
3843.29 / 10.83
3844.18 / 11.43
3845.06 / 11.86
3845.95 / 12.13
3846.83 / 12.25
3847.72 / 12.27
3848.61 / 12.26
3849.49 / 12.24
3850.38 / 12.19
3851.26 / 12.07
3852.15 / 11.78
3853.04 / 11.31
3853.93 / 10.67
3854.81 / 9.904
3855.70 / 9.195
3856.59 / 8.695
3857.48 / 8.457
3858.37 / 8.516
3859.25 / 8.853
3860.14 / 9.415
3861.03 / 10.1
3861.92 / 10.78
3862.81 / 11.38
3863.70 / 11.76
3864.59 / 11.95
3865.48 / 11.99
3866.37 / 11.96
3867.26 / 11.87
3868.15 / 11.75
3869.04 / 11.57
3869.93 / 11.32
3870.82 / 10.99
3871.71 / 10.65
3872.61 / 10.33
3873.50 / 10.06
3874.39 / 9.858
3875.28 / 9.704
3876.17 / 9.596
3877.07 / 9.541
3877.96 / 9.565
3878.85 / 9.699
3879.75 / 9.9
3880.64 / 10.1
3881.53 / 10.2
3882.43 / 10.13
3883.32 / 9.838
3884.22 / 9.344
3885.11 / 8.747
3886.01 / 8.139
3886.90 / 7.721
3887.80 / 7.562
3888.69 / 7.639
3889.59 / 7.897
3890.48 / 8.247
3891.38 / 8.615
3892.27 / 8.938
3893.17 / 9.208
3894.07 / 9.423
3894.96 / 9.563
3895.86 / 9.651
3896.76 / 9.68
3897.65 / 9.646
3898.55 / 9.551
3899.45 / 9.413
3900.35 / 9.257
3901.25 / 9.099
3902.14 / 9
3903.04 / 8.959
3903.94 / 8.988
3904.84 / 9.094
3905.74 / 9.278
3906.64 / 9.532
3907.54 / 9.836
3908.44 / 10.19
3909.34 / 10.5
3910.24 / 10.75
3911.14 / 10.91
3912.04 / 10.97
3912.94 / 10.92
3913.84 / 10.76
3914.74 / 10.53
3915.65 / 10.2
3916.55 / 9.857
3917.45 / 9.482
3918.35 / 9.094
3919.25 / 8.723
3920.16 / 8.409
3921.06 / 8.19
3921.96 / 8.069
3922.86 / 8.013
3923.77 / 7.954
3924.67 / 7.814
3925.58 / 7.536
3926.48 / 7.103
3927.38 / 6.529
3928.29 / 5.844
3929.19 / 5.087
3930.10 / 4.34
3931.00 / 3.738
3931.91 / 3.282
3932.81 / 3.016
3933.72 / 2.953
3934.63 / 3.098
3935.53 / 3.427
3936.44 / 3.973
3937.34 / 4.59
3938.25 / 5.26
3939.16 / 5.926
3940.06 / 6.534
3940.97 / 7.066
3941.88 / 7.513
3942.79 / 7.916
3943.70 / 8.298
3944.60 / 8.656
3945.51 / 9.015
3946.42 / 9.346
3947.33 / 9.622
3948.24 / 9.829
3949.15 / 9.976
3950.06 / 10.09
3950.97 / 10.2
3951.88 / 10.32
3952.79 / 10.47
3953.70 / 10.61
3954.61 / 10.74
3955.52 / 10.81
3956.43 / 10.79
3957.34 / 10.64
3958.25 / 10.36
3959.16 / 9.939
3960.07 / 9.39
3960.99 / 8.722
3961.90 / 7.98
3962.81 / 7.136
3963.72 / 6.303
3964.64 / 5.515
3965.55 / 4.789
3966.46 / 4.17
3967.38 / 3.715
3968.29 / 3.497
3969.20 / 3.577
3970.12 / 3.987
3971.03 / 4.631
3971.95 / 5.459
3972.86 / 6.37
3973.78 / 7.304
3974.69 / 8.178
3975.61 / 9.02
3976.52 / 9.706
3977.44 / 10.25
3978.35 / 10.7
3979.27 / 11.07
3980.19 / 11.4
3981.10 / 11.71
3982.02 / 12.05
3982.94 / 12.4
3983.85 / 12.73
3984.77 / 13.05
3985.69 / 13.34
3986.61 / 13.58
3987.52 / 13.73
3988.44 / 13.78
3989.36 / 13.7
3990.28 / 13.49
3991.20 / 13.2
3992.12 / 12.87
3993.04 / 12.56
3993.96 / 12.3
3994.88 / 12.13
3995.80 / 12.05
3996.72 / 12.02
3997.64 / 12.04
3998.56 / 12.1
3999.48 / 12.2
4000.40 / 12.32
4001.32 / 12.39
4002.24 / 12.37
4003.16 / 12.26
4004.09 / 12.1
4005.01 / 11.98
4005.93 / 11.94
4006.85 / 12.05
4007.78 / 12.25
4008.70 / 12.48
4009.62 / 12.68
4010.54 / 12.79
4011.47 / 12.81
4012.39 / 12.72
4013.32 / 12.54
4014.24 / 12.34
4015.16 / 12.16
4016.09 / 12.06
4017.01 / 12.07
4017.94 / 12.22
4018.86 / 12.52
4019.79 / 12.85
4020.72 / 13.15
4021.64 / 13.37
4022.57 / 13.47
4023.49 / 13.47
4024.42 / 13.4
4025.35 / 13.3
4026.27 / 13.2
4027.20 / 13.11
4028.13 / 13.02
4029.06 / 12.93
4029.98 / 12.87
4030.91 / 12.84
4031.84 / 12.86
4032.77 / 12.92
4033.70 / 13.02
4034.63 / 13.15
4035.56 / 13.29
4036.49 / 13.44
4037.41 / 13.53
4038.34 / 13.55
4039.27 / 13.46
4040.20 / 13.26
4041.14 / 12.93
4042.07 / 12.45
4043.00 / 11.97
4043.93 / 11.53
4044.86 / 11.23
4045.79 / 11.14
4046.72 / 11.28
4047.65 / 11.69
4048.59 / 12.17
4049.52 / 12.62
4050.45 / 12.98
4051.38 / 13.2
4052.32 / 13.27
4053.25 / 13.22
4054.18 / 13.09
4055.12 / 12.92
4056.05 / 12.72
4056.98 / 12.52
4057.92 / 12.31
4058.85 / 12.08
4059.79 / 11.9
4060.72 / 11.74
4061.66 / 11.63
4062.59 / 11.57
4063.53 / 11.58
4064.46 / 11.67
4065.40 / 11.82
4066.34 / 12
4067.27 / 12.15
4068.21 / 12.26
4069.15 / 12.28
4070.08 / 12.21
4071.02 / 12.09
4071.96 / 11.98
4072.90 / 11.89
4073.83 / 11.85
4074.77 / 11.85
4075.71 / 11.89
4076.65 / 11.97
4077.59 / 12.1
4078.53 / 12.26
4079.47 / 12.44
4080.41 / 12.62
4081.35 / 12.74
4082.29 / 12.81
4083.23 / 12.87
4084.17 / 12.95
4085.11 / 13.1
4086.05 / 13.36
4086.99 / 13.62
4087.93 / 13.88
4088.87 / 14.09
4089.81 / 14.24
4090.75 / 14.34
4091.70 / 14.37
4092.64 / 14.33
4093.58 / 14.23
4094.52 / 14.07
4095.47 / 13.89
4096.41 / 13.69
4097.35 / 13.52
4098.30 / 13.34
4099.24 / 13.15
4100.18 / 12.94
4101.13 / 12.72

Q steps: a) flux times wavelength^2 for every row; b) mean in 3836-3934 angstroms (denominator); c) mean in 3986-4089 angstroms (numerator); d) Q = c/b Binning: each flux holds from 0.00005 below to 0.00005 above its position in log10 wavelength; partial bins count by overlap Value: 1.45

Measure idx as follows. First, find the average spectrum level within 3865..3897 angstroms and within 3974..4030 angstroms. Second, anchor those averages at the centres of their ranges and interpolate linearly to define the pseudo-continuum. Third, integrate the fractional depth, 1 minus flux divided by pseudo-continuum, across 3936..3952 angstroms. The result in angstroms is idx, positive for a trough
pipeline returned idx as 4.55 angstroms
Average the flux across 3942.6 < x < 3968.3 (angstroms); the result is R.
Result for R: 8.67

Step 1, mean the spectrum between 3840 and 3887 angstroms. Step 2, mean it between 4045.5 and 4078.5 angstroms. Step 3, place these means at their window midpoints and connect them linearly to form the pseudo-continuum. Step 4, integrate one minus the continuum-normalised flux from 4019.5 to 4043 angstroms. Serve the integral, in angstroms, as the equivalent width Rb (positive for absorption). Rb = -2.43 angstroms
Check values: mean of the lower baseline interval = 10.5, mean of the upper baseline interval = 12.2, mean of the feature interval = 13.1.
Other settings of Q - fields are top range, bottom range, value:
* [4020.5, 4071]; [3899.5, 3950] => 1.69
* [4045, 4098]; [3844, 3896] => 1.37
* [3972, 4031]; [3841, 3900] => 1.28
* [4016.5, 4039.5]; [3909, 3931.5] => 1.64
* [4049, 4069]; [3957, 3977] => 1.90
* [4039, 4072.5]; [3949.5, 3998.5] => 1.29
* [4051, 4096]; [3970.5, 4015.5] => 1.13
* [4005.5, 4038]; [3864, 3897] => 1.40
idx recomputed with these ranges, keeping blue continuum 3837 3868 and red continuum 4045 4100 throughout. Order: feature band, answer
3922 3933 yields 5.1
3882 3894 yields 2.4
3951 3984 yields 8.9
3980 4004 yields -1.5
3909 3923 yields 1.7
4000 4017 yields -0.4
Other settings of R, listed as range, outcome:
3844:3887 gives 10.5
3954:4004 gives 10.1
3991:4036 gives 12.6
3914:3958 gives 7.75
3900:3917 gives 9.93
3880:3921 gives 9.41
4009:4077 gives 12.5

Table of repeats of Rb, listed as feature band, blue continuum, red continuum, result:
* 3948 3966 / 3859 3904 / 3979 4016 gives 3.6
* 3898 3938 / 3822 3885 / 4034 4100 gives 10.0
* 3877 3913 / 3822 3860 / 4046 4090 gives 1.7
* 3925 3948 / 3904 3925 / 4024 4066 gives 9.2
